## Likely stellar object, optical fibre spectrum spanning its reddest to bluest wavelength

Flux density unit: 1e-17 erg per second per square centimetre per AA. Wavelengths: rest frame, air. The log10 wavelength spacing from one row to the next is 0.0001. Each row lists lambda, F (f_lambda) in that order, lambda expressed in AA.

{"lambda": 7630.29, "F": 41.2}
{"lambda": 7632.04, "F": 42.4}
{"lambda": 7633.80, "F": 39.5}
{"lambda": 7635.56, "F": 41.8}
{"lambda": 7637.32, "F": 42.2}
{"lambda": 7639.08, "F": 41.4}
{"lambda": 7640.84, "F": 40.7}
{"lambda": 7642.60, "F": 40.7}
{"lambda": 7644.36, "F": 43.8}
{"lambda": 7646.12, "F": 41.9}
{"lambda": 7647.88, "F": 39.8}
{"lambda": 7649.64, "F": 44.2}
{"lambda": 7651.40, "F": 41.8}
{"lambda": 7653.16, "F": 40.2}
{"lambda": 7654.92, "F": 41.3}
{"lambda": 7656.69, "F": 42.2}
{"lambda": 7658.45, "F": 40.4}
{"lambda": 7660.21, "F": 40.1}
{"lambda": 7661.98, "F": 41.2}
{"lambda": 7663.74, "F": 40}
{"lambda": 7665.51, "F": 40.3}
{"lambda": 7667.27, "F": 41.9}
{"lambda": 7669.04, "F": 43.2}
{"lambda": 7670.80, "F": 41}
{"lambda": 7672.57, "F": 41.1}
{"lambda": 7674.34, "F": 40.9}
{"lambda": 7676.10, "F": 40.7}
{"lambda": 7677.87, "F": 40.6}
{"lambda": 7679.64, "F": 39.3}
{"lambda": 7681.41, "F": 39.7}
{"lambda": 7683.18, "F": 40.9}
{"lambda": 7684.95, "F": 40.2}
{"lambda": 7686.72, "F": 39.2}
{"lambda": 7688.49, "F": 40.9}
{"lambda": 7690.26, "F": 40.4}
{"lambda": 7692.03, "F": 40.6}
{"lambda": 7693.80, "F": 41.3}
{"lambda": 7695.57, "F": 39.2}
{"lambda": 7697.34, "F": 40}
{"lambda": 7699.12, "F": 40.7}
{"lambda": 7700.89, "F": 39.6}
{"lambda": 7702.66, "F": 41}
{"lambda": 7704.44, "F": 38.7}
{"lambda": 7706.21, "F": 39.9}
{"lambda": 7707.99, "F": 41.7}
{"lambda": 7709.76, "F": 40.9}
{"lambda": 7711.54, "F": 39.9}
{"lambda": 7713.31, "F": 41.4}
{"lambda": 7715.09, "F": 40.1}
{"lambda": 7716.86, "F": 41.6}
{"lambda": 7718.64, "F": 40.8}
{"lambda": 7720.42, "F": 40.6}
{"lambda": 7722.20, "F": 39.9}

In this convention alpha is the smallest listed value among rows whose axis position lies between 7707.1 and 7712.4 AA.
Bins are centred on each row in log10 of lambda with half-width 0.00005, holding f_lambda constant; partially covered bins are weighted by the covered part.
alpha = 39.9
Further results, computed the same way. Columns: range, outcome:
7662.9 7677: 40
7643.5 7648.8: 39.8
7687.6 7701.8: 39.2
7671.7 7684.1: 39.3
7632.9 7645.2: 39.5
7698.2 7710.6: 38.7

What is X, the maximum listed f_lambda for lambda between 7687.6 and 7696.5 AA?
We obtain 41.3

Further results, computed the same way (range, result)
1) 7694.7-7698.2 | 40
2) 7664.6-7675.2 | 43.2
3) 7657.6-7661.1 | 40.4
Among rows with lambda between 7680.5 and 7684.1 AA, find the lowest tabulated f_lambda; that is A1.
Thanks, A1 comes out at 39.7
